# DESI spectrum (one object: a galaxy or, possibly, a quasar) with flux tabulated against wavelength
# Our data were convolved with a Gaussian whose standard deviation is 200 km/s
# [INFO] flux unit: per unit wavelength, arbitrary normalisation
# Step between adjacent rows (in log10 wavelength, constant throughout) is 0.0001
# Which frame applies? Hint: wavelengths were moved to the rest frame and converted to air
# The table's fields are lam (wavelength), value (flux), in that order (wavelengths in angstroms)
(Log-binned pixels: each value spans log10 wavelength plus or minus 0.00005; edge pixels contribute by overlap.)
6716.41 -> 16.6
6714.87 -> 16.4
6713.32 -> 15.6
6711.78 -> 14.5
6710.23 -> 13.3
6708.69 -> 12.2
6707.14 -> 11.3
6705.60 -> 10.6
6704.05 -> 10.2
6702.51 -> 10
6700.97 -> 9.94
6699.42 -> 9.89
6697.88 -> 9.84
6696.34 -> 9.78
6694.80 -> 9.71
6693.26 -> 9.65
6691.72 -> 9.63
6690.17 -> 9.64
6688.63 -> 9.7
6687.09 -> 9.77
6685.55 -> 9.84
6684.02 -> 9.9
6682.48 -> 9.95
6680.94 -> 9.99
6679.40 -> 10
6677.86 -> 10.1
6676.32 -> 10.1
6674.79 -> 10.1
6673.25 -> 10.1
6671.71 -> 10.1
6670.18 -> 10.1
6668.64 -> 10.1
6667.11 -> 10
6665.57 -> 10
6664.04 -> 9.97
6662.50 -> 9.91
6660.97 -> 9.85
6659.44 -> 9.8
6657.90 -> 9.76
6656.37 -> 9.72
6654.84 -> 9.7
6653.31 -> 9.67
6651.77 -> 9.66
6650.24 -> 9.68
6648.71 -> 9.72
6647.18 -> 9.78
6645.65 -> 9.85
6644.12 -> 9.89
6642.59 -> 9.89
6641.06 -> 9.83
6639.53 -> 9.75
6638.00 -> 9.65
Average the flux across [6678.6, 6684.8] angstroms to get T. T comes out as 9.96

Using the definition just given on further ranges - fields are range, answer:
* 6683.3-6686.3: 9.9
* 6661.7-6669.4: 10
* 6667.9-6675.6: 10.1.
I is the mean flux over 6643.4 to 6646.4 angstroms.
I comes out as 9.87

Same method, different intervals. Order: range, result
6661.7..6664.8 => 9.93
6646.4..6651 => 9.73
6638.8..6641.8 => 9.79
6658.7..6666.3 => 9.91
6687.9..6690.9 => 9.67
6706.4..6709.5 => 11.8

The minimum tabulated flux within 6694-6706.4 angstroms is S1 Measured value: 9.71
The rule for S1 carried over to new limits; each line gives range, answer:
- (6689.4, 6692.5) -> 9.63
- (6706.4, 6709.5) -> 11.3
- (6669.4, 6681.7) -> 9.99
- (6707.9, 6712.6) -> 12.2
